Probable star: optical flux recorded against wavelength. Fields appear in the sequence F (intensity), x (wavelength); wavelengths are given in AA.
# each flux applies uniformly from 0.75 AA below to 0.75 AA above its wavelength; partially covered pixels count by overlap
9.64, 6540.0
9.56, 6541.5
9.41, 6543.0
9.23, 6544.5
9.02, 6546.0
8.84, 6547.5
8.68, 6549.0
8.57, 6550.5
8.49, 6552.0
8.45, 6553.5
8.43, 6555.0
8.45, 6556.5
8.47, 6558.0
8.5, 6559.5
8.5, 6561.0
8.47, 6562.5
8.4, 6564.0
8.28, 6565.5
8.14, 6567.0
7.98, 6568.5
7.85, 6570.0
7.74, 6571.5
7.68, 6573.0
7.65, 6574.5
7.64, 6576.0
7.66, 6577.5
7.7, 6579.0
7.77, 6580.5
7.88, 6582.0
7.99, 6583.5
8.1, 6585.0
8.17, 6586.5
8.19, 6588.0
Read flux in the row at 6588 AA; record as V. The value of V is 8.19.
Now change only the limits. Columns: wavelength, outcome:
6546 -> 9.02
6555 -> 8.43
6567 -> 8.14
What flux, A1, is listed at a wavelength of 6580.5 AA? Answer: 7.77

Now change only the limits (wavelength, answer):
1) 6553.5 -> 8.45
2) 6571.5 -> 7.74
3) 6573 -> 7.68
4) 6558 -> 8.47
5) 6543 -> 9.41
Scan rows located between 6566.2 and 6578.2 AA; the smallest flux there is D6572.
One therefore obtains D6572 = 7.64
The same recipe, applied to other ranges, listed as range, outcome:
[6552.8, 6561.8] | 8.43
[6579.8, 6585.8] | 7.77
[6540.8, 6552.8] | 8.49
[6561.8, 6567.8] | 8.14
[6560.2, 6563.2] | 8.47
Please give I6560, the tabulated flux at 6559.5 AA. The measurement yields 8.5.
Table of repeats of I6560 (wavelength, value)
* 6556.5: 8.45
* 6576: 7.64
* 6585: 8.1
